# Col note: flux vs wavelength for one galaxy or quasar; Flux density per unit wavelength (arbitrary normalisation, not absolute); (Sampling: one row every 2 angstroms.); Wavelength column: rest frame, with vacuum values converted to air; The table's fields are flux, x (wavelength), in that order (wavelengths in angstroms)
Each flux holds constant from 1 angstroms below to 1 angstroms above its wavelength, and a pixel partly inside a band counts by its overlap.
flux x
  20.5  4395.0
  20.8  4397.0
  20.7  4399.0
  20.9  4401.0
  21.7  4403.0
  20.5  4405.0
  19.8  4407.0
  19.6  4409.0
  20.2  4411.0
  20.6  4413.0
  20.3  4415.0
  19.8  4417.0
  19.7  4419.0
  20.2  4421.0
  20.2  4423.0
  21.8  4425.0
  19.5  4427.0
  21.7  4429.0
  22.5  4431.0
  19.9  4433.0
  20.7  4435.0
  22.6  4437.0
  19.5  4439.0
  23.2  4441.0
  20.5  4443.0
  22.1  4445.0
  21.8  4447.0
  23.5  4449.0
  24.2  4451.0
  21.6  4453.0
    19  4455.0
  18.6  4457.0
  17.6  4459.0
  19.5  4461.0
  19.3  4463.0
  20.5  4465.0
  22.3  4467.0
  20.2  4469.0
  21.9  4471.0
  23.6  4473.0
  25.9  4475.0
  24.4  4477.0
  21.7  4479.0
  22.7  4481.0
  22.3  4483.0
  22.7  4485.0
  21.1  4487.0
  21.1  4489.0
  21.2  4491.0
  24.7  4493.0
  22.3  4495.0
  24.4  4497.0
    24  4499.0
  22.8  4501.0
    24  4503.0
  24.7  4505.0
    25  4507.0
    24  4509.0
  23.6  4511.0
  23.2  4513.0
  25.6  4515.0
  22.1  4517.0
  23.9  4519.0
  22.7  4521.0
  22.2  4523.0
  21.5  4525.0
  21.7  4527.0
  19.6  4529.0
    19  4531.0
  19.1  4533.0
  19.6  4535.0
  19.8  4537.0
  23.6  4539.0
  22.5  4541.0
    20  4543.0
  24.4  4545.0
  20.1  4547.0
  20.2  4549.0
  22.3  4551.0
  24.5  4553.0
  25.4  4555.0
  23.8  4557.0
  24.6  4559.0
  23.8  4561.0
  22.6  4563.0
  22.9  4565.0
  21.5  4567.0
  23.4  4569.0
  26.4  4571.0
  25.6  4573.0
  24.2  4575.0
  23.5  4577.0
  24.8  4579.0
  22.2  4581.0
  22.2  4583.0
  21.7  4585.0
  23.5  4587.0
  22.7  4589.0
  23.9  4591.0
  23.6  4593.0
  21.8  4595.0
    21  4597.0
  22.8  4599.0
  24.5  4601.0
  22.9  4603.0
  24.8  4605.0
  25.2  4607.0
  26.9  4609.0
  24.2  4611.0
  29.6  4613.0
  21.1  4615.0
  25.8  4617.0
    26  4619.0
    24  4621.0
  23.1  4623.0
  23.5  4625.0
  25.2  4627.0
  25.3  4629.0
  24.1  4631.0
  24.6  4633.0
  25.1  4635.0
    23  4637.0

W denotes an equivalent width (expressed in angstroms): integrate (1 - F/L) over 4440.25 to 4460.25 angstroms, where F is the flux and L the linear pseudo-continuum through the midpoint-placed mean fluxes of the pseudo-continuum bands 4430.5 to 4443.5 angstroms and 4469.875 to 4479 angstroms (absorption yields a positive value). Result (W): 0.82 angstroms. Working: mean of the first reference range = 21.3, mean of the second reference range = 23.7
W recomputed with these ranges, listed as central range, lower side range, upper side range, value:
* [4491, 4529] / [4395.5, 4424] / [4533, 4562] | -2.6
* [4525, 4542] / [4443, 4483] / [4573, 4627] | 1.6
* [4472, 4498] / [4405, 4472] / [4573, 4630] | -1.5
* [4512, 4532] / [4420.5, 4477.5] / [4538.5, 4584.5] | 0.3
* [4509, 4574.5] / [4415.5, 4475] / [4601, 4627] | 1.7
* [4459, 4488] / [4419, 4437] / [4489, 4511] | 0.9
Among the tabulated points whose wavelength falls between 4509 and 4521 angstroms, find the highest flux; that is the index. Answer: 25.6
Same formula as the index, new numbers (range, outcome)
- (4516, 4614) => 29.6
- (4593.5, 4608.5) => 25.2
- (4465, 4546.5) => 25.9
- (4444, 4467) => 24.2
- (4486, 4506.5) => 24.7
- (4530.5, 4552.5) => 24.4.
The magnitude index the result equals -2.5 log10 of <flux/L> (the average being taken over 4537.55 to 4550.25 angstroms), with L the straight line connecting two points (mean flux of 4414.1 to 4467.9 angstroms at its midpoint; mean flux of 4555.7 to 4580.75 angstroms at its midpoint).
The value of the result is 0.08 mag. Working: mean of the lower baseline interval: 20.8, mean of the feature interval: 21.7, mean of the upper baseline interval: 23.9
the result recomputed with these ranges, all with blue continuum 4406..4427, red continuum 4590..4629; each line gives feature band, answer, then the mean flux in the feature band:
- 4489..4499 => -0.06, 23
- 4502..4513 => -0.10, 24.2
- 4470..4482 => -0.09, 23.4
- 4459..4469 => 0.06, 20.1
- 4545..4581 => -0.01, 23.5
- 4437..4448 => -0.04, 21.5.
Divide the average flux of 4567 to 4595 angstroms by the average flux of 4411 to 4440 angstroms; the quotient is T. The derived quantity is 1.14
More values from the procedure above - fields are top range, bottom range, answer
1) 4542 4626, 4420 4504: 1.09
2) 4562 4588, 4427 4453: 1.08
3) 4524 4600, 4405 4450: 1.08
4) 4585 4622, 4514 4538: 1.12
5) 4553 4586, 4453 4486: 1.11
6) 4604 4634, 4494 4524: 1.05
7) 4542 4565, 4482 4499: 1.01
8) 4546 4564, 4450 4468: 1.14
